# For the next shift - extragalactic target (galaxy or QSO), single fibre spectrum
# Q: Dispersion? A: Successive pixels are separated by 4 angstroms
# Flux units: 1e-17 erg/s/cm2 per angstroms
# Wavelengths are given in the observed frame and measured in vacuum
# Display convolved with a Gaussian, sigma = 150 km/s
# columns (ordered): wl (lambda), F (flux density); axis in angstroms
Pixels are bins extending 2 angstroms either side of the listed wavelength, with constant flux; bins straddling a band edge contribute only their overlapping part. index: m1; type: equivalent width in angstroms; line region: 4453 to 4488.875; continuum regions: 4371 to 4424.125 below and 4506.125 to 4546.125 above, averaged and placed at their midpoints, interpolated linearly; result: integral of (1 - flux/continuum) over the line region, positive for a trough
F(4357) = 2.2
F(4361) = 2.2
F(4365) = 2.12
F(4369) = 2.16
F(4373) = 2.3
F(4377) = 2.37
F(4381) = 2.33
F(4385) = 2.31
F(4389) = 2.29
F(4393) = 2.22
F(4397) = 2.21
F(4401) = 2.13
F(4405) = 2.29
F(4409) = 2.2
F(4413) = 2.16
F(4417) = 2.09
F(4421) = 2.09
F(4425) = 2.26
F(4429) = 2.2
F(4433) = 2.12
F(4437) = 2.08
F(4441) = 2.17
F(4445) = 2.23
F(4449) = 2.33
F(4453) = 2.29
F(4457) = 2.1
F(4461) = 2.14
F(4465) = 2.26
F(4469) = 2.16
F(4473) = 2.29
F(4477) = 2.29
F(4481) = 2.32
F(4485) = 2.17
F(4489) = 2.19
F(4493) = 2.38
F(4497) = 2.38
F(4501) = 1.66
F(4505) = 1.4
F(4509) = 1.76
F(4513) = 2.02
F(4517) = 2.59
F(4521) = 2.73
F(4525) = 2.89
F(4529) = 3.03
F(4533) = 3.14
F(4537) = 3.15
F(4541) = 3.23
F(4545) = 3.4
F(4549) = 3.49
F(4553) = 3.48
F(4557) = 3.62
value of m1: 4.4 angstroms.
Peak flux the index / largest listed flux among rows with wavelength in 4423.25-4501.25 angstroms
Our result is 2.38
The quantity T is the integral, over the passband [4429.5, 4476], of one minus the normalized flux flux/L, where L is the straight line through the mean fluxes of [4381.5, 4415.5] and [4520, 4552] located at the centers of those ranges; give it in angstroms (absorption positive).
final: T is 7.1 angstroms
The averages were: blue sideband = 2.23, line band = 2.2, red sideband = 3.16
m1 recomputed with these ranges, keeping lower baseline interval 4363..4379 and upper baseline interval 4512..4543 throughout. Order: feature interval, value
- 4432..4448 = 2.3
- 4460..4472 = 1.9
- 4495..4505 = 3.1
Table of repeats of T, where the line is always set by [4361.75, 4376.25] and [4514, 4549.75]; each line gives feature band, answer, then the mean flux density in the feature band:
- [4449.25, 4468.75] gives 3.3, 2.21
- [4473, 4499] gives 4.7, 2.29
